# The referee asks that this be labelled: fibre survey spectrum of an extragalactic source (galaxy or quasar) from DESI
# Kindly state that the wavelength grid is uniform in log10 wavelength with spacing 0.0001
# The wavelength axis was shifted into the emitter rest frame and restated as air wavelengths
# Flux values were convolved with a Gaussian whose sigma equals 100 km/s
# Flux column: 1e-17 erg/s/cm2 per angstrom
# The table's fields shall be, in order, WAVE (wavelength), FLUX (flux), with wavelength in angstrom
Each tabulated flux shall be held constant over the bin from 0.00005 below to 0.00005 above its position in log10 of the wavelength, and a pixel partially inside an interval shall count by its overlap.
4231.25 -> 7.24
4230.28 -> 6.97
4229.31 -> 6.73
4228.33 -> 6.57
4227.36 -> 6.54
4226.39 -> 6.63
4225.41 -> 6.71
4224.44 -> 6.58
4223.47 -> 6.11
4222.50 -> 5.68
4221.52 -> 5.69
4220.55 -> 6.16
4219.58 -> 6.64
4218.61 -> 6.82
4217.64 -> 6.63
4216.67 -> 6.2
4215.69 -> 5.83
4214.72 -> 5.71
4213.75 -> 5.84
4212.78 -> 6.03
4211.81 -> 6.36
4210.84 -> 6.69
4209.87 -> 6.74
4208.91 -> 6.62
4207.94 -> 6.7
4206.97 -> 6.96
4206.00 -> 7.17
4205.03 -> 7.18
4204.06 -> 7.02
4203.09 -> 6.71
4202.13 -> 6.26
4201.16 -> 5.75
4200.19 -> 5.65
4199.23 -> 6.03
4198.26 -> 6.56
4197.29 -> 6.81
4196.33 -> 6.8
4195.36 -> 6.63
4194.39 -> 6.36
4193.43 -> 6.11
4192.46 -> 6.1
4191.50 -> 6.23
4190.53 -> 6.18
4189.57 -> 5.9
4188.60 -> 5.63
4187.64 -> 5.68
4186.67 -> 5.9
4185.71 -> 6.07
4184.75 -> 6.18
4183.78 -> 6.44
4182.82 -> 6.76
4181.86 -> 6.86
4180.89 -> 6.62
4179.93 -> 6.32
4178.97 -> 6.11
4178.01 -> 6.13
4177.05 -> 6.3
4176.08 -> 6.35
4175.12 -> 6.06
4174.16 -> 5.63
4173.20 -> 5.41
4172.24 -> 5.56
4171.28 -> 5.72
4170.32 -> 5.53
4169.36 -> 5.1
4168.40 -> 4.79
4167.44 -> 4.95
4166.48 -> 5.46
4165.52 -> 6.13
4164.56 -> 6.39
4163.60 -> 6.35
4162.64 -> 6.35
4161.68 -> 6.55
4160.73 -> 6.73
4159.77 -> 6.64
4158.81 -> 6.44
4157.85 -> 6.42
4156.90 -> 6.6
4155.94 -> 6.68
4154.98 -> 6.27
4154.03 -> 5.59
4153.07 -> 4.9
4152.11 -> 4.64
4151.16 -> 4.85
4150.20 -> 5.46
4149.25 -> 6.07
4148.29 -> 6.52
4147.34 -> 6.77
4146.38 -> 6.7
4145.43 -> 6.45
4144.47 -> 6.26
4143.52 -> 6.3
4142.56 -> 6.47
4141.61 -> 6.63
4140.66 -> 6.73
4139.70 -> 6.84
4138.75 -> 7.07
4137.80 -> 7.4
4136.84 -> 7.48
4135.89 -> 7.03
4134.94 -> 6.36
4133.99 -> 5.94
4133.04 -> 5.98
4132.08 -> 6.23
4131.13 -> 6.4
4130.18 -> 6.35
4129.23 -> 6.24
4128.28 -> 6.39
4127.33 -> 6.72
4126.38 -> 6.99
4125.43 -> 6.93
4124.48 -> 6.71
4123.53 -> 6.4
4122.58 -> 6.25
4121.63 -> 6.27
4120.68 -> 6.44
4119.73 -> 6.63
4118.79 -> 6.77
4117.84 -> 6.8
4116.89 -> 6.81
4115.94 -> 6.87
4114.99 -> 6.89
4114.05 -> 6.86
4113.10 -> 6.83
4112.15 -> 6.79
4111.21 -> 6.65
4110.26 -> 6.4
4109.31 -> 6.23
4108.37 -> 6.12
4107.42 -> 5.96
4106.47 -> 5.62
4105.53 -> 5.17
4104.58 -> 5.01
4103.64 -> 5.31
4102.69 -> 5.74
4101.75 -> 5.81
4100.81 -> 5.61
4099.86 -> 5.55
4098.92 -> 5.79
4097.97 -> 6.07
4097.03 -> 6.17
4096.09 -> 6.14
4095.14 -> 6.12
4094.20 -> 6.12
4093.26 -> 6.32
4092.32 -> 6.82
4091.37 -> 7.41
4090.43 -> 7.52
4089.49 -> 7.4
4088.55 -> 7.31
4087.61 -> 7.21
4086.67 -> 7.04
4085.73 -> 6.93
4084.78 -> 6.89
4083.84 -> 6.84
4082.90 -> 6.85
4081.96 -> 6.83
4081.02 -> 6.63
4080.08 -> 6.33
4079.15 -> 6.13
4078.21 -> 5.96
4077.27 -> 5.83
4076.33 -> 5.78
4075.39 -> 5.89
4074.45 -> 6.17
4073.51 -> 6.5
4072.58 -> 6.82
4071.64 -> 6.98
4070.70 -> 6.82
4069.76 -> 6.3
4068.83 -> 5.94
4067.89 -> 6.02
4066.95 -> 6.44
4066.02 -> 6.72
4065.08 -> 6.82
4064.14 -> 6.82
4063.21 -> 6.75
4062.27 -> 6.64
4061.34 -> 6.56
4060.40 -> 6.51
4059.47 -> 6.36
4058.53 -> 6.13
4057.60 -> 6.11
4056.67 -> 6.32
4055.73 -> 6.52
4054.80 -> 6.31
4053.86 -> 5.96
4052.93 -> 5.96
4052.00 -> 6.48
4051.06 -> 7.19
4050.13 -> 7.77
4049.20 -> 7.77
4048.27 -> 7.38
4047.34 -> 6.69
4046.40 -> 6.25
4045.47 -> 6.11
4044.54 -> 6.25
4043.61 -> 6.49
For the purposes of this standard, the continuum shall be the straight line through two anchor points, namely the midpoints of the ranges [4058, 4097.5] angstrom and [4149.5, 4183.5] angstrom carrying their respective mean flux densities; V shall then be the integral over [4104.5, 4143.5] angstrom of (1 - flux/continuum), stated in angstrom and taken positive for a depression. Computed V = -1.7 angstrom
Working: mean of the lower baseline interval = 6.57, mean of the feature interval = 6.52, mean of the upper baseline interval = 5.97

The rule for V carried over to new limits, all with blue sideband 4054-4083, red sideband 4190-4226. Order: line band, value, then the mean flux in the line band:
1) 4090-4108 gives 1.1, 6.01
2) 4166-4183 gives 1.4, 5.86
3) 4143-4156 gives 0.9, 5.94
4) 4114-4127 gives -0.6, 6.68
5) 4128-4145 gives -0.5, 6.56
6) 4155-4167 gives 0.0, 6.38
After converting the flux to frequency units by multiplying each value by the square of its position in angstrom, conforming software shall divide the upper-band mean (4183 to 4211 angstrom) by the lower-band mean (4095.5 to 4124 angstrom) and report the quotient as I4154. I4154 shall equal 1.07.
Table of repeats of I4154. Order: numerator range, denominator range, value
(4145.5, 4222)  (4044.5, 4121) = 1.00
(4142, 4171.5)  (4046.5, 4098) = 0.95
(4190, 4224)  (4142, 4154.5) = 1.11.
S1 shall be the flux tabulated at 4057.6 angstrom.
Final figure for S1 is 6.11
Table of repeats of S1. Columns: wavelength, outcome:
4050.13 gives 7.77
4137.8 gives 7.4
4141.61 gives 6.63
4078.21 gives 5.96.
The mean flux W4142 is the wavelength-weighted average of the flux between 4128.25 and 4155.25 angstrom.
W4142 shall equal 6.29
